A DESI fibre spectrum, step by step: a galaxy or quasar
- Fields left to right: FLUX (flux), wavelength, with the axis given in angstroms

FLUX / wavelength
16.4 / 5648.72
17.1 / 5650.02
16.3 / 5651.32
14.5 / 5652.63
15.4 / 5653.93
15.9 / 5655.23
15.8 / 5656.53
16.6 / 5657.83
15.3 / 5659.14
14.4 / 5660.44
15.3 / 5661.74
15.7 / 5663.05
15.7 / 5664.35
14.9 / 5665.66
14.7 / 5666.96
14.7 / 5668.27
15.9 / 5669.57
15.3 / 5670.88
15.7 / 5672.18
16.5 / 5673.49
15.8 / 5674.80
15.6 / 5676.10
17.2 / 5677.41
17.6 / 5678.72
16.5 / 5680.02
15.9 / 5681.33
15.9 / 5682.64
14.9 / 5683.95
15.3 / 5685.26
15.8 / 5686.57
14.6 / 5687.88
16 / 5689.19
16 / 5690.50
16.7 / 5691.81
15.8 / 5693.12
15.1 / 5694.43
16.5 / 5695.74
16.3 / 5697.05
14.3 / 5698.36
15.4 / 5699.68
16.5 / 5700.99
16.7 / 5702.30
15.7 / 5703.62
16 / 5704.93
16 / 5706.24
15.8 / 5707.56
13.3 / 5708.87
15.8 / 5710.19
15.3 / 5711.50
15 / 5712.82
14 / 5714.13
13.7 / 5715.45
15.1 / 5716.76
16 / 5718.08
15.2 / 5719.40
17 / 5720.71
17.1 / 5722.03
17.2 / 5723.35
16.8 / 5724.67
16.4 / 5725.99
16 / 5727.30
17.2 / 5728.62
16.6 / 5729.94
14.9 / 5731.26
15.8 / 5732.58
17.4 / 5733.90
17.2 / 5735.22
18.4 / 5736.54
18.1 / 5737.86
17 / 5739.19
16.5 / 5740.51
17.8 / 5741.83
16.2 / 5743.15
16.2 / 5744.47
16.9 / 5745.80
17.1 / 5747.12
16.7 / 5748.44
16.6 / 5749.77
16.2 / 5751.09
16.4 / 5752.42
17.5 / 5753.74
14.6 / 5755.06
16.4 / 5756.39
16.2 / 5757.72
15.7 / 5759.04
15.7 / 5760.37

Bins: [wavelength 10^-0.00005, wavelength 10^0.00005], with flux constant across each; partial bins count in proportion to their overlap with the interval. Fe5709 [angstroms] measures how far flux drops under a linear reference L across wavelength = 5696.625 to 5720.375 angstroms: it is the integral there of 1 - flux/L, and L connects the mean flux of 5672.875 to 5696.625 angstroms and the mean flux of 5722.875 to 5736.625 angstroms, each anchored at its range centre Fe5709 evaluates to 1.4 angstroms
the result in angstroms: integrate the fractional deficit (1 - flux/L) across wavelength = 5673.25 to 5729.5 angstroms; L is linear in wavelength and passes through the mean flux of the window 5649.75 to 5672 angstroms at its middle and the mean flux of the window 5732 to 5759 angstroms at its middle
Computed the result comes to 0.8 angstroms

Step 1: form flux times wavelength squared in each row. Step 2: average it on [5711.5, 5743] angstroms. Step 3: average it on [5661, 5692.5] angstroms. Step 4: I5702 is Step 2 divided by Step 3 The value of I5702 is 1.06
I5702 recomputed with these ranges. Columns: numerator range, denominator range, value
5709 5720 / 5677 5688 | 0.94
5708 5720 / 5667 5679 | 0.95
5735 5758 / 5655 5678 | 1.11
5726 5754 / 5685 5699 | 1.09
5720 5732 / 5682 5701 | 1.07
